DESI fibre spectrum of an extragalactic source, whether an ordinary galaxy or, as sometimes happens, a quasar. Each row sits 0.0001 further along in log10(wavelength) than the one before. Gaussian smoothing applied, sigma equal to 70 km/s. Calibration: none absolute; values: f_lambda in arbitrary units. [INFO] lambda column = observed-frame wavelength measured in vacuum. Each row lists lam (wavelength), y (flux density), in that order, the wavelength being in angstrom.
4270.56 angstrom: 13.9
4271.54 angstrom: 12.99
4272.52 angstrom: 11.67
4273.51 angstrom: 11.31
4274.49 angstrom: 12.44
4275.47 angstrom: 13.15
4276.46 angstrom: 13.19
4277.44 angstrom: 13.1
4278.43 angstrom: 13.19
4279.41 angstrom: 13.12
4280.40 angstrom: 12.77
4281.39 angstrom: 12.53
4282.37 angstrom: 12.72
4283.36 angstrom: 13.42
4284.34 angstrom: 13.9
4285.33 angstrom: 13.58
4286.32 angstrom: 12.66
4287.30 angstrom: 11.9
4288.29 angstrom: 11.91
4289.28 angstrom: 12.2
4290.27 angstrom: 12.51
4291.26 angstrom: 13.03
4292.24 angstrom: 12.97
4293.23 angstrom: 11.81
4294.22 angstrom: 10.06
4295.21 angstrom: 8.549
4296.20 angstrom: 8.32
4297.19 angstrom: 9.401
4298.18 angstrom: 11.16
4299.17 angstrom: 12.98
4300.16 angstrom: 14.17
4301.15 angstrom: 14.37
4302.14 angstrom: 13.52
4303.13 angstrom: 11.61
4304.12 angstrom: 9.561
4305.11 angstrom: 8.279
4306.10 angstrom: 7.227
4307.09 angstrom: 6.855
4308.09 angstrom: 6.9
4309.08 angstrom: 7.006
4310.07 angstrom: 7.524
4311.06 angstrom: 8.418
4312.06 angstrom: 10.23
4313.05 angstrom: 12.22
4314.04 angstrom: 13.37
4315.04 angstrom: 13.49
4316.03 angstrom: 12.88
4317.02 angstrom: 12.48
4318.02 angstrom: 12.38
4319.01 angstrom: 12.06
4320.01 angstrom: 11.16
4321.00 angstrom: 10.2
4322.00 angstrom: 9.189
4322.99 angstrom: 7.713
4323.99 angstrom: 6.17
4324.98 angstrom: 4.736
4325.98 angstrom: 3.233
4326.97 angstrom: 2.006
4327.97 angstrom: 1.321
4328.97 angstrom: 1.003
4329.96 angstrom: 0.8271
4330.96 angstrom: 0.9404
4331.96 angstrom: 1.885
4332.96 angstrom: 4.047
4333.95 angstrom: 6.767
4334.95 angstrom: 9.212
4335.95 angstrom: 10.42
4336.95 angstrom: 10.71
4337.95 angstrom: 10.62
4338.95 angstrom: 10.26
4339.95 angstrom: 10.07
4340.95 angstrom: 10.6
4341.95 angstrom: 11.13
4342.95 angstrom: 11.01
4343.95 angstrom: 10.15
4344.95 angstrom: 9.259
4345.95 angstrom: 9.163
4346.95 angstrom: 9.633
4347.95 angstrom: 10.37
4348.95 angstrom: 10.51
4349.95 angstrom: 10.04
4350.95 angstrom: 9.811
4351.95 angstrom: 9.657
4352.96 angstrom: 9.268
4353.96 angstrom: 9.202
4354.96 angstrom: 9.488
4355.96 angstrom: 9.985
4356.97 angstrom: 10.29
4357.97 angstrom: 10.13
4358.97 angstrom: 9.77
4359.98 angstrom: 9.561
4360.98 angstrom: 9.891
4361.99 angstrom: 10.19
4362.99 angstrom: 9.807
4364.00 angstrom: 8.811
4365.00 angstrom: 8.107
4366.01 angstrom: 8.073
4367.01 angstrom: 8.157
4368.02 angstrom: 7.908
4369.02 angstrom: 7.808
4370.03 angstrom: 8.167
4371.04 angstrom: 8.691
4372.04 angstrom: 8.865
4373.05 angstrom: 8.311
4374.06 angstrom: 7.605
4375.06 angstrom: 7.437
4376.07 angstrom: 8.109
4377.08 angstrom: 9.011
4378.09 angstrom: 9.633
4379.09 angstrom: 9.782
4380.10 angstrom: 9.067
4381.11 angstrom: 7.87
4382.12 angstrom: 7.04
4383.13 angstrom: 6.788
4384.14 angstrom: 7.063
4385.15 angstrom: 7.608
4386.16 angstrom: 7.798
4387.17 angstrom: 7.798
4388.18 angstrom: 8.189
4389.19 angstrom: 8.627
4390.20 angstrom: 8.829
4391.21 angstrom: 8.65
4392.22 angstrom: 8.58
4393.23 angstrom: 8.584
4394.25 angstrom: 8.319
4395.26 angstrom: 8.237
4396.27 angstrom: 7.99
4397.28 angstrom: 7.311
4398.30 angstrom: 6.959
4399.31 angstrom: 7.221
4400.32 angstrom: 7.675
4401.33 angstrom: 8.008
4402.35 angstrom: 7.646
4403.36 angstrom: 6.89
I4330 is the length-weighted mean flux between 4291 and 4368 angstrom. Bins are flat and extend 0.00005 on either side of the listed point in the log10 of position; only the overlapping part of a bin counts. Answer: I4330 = 9.16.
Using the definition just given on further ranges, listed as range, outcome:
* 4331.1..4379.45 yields 9.05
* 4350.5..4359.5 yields 9.73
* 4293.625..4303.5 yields 11.4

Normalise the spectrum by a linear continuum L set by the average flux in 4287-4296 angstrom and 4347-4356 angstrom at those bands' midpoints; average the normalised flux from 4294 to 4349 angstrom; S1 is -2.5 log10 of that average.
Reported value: 0.20 mag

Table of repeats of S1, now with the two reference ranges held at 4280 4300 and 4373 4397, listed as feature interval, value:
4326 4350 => 0.31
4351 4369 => -0.01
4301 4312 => 0.24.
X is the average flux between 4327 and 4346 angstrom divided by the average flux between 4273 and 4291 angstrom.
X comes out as 0.6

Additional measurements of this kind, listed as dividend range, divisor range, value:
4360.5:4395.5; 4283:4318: 0.75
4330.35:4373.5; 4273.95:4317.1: 0.78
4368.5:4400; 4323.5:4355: 1.07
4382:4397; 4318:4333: 1.49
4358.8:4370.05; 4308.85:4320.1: 0.79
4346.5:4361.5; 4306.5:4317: 0.99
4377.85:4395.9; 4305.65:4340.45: 1.05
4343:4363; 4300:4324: 0.95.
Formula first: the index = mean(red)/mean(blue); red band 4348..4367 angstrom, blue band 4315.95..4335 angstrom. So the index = 1.5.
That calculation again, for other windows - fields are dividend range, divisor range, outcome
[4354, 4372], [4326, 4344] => 1.37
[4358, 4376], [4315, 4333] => 1.31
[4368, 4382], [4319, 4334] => 1.71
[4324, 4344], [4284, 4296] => 0.54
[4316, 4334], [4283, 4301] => 0.52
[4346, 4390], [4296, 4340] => 1.02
